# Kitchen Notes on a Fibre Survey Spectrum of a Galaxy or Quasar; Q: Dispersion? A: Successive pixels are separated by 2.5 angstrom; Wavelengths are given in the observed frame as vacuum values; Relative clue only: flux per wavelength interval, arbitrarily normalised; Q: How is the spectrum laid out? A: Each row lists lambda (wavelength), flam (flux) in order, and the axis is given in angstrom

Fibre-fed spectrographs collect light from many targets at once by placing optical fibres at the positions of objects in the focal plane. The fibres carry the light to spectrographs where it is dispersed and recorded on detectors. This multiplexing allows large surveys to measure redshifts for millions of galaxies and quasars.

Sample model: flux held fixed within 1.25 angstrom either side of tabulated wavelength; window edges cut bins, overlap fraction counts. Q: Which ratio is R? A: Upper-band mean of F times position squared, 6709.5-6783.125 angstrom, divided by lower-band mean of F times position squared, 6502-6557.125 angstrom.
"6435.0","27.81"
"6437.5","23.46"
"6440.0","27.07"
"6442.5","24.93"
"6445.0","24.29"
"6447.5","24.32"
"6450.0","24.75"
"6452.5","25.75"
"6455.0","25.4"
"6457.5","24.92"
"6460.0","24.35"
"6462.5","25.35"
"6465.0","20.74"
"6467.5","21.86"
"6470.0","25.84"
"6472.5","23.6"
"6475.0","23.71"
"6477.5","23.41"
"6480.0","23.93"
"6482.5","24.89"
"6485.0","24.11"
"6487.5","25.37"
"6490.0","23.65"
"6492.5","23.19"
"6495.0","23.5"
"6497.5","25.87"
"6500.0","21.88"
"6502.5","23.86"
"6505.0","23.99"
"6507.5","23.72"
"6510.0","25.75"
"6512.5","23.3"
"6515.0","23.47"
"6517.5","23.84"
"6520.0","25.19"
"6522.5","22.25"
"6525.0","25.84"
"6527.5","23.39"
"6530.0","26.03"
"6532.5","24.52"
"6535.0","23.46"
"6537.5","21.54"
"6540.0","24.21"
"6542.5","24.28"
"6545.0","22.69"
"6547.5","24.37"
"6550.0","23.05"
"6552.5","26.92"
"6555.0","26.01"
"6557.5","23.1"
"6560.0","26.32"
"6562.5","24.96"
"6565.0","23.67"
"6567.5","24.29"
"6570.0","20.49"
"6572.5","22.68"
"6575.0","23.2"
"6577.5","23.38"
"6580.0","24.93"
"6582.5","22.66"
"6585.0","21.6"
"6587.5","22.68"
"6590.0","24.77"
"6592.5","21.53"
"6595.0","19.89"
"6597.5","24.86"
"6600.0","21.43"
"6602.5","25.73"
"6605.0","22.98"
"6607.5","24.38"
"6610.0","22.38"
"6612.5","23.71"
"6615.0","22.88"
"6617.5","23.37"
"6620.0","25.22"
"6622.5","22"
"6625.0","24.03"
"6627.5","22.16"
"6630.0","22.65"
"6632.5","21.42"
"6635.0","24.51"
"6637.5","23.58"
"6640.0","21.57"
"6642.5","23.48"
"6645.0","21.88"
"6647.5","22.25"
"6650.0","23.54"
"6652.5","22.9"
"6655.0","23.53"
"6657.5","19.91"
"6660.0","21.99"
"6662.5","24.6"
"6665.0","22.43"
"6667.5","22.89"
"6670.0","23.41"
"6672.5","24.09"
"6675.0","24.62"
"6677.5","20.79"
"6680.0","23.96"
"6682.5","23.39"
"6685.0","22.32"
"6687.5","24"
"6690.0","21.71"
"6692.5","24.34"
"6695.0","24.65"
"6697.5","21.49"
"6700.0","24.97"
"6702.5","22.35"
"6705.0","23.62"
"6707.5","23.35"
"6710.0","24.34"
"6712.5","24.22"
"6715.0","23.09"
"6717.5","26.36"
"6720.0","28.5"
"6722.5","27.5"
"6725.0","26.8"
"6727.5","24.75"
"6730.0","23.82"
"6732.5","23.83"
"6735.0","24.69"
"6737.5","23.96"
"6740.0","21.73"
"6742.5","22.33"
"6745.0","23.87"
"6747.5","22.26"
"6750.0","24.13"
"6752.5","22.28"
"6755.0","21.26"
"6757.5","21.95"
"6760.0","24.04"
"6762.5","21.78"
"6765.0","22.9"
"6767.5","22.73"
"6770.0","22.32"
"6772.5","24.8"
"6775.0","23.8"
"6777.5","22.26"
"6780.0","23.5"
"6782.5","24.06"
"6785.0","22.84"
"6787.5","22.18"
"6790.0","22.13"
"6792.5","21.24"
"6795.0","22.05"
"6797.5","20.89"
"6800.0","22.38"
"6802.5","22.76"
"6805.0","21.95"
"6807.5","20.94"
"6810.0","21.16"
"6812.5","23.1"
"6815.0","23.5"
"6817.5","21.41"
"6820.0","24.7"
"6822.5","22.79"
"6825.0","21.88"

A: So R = 1.1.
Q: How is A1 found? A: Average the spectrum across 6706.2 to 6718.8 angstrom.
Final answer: 24.3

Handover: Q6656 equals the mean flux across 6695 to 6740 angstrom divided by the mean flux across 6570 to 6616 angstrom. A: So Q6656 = 1.06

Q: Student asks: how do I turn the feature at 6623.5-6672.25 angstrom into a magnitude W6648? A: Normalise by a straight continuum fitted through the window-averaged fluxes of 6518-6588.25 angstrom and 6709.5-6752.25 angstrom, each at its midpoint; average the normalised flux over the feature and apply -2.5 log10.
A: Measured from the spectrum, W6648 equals 0.06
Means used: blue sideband 23.9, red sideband 24.4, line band 22.8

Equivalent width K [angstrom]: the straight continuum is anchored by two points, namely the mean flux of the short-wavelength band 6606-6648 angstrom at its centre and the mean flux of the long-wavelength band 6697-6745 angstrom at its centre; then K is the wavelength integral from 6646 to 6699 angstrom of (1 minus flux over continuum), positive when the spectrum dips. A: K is 1.5 angstrom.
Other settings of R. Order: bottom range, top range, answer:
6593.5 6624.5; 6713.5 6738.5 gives 1.13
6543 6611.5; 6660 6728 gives 1.06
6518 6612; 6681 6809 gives 1.04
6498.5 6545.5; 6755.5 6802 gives 1.02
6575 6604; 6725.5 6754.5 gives 1.06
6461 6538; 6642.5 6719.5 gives 1.03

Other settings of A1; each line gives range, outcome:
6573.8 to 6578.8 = 23.3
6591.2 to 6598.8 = 22.1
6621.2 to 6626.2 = 23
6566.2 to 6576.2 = 22.7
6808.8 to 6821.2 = 22.8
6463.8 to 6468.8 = 21.4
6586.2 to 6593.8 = 23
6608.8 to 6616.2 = 23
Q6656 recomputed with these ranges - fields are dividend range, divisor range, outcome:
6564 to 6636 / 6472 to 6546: 0.96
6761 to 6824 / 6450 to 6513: 0.94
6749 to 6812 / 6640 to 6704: 0.98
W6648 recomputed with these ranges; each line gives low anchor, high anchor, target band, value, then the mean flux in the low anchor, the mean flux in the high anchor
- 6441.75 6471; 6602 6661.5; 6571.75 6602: 0.02 mag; 24.4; 23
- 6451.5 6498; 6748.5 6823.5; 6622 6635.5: 0.03 mag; 24.1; 22.6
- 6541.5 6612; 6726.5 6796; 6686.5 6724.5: -0.06 mag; 23.5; 23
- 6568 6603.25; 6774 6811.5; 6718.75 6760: -0.07 mag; 22.8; 22.3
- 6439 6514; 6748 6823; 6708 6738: -0.10 mag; 24.2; 22.6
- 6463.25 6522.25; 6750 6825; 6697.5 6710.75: -0.03 mag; 23.8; 22.6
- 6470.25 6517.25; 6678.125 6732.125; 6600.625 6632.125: 0.03 mag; 24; 24.2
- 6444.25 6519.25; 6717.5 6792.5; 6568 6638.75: 0.04 mag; 24.1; 23.6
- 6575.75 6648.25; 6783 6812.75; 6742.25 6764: -0.02 mag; 23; 22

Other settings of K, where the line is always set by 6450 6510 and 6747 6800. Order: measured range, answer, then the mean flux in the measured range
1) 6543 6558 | -0.4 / 24.4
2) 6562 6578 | 0.3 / 23.2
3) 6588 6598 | 0.4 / 22.6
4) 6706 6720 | -1.0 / 24.6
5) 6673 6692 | 0.0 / 23.1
